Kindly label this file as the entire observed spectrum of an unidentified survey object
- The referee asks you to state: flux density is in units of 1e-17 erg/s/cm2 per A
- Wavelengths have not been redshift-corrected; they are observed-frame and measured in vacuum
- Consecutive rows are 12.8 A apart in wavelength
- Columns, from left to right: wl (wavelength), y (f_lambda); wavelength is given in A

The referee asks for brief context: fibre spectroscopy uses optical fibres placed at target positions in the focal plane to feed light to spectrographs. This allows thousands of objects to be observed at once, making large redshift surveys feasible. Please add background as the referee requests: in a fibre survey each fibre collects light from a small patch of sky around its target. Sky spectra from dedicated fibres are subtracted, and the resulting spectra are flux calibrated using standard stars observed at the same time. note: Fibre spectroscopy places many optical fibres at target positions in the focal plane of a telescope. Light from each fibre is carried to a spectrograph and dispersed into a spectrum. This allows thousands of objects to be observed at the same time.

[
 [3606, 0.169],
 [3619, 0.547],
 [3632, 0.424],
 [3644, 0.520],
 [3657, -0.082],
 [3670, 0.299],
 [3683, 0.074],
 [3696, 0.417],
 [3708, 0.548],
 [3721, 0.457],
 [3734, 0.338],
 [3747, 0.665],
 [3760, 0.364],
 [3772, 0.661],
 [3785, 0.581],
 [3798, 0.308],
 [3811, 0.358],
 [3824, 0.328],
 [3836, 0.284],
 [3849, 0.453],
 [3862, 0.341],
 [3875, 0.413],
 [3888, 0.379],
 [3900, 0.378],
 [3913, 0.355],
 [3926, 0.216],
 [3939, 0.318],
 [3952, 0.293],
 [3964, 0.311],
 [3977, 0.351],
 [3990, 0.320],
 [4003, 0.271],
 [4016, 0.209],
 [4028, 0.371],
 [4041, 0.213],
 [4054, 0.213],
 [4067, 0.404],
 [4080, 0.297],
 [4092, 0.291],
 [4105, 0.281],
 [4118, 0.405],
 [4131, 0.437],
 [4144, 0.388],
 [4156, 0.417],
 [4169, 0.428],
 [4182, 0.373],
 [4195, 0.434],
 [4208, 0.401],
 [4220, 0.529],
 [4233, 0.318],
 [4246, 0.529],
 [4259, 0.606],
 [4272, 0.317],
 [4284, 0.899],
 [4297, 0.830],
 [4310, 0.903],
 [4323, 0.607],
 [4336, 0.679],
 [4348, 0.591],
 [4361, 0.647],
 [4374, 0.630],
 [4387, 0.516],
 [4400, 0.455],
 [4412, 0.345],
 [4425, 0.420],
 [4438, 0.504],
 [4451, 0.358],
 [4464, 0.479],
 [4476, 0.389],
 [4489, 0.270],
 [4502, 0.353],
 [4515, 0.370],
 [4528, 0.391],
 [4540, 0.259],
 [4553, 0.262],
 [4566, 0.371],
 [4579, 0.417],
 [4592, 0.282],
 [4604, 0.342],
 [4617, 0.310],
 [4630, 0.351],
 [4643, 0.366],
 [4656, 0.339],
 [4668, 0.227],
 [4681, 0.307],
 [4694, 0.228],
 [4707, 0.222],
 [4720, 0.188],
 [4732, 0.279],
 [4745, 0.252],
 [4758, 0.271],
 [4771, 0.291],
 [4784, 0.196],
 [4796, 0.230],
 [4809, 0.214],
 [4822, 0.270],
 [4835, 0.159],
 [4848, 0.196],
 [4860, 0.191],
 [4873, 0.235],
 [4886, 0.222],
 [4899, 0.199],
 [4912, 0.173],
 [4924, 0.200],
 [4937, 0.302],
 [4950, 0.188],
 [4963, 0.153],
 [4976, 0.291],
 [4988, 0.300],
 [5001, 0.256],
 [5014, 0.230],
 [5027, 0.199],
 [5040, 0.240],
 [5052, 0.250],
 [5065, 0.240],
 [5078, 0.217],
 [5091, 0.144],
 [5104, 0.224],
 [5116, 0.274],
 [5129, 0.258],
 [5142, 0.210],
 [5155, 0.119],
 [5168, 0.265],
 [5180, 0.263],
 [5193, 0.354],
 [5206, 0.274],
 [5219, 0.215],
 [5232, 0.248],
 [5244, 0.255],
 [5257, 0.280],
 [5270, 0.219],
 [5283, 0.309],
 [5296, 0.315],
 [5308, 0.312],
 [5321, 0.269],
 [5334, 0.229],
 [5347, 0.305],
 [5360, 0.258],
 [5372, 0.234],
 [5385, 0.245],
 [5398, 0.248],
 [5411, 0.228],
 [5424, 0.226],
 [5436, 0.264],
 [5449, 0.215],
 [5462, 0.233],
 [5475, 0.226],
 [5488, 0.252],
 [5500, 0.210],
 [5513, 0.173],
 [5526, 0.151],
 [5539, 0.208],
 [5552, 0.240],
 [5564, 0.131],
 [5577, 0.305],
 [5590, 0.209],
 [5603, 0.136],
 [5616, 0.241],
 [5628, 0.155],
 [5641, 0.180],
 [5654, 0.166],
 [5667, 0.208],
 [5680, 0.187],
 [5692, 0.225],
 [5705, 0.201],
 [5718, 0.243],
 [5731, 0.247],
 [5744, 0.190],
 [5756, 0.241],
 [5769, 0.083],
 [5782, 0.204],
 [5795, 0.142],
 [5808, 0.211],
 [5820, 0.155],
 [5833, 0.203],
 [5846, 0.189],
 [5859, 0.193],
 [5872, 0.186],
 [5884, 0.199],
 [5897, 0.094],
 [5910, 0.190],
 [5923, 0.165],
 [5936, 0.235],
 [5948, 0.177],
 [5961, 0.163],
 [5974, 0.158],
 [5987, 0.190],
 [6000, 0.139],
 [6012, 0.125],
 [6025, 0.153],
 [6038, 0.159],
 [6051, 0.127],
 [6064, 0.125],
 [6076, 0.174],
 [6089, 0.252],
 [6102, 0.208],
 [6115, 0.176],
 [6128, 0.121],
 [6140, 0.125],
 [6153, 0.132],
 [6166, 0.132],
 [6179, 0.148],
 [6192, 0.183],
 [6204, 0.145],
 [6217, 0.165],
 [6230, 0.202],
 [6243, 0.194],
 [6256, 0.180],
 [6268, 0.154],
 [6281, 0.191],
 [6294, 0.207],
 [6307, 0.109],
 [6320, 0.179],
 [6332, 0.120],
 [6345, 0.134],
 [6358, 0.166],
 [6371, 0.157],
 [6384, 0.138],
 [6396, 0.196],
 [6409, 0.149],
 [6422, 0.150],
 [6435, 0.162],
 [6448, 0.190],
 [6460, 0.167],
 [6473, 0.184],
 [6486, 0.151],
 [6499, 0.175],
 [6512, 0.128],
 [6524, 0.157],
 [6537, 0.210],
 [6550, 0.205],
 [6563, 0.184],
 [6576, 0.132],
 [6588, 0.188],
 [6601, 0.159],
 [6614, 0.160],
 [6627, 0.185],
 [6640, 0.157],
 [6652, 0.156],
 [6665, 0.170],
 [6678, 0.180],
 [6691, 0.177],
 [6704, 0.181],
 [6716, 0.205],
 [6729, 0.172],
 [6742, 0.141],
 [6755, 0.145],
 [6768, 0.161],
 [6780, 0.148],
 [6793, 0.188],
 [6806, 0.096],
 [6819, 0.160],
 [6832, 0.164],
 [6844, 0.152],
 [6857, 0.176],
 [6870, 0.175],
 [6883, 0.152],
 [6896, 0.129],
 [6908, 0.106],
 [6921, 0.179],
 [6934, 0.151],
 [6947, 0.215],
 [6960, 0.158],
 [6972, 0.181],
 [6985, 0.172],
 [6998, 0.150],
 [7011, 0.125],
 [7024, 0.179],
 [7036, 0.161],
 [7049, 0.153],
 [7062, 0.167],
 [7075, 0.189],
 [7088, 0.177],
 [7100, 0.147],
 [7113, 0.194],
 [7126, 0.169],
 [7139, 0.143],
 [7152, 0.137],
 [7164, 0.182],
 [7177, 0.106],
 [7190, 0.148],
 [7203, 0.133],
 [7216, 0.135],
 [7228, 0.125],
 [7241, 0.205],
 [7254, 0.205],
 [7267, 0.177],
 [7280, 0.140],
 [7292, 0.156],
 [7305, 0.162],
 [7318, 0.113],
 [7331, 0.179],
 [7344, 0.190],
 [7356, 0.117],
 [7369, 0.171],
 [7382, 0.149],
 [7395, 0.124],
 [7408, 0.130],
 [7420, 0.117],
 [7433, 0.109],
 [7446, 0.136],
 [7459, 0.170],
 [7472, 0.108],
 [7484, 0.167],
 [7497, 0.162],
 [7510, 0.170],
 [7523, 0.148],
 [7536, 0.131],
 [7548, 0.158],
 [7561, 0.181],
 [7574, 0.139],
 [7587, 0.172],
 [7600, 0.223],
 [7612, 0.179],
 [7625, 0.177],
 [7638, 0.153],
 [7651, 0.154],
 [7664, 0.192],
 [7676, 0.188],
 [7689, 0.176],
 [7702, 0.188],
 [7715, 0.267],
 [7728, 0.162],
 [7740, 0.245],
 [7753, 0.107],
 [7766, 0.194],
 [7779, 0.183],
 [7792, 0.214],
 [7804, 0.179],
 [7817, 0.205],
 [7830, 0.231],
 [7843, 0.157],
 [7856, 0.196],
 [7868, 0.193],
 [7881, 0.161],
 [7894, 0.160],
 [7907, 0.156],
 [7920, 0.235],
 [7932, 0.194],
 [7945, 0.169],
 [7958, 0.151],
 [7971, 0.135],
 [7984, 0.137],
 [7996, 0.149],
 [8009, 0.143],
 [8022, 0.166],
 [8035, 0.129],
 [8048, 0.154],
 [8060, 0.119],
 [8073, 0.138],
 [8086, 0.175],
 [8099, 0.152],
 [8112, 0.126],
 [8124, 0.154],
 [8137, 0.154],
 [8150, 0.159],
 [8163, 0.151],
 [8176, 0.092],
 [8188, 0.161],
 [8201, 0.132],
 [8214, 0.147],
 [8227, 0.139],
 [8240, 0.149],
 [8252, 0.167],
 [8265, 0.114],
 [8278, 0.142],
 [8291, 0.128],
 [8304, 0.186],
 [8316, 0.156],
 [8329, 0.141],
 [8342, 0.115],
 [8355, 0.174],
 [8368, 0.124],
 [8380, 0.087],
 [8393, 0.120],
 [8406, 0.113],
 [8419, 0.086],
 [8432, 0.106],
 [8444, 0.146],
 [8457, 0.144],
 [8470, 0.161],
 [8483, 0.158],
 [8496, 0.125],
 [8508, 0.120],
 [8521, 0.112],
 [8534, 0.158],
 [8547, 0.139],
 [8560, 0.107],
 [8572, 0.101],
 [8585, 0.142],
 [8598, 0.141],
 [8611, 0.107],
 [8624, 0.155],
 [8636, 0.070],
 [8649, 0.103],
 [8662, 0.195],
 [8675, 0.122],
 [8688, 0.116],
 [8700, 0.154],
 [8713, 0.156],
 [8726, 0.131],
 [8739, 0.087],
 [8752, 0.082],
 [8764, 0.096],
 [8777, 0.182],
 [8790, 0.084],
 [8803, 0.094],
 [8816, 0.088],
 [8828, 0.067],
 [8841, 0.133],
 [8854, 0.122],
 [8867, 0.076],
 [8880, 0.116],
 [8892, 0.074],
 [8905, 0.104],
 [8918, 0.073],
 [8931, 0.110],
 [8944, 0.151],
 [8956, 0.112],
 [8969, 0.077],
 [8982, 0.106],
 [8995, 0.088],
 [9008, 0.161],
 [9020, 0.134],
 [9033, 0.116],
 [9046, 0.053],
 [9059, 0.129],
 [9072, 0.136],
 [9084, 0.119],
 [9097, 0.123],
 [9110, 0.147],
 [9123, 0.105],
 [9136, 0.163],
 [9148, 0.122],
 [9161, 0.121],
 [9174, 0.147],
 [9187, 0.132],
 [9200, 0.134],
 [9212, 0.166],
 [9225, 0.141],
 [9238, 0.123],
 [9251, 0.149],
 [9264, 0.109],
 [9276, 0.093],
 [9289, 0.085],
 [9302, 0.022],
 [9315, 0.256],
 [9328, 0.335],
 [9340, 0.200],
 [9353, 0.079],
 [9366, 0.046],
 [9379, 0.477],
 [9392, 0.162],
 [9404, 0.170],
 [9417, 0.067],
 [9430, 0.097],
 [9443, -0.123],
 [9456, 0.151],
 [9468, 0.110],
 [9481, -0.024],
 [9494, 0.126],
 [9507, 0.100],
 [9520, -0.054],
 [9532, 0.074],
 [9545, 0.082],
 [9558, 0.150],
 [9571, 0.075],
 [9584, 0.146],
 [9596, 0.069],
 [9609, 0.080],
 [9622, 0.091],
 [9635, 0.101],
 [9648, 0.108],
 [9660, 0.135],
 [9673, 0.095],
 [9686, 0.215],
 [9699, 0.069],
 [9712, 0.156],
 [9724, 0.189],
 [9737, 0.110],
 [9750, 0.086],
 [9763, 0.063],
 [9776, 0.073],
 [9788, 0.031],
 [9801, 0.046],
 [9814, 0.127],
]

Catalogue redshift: 1.78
